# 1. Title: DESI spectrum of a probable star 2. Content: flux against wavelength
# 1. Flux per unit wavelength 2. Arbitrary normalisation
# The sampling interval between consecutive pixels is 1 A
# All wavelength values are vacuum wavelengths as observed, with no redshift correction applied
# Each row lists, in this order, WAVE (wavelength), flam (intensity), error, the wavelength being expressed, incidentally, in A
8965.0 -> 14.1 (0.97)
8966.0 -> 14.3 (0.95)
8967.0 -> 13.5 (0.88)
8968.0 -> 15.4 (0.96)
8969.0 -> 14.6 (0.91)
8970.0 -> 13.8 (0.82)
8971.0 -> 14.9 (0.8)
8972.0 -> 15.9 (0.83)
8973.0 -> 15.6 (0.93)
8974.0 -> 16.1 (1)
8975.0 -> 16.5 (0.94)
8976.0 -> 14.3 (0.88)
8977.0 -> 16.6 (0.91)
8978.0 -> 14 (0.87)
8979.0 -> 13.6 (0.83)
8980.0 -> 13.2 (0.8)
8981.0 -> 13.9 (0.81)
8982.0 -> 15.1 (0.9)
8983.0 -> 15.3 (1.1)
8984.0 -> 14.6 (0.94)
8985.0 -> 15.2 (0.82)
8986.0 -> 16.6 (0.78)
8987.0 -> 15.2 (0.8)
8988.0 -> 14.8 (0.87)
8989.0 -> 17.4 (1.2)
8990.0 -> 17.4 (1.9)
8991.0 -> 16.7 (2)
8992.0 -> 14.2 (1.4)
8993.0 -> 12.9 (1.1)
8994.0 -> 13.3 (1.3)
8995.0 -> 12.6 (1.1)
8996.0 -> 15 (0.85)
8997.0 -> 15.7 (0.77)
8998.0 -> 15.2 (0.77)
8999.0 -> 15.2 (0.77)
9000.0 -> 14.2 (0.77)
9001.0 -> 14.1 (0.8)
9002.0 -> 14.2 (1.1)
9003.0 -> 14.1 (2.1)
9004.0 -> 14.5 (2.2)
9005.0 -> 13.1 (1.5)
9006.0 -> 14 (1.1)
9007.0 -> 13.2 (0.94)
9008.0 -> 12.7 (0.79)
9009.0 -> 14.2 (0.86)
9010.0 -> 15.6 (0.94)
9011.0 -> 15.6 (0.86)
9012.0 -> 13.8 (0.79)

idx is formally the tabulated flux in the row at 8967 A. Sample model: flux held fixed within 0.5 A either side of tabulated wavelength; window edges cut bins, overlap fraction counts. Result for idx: 13.5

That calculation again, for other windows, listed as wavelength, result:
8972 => 15.9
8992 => 14.2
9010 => 15.6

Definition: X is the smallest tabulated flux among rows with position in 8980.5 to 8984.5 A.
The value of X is 13.9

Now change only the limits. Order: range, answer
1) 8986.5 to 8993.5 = 12.9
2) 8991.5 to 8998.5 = 12.6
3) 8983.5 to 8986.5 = 14.6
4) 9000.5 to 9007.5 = 13.1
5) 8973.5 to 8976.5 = 14.3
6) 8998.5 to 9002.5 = 14.1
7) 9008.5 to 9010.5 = 14.2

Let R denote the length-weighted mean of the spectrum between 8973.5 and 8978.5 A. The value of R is 15.5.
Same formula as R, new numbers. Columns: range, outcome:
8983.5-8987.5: 15.4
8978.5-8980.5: 13.4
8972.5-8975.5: 16.1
